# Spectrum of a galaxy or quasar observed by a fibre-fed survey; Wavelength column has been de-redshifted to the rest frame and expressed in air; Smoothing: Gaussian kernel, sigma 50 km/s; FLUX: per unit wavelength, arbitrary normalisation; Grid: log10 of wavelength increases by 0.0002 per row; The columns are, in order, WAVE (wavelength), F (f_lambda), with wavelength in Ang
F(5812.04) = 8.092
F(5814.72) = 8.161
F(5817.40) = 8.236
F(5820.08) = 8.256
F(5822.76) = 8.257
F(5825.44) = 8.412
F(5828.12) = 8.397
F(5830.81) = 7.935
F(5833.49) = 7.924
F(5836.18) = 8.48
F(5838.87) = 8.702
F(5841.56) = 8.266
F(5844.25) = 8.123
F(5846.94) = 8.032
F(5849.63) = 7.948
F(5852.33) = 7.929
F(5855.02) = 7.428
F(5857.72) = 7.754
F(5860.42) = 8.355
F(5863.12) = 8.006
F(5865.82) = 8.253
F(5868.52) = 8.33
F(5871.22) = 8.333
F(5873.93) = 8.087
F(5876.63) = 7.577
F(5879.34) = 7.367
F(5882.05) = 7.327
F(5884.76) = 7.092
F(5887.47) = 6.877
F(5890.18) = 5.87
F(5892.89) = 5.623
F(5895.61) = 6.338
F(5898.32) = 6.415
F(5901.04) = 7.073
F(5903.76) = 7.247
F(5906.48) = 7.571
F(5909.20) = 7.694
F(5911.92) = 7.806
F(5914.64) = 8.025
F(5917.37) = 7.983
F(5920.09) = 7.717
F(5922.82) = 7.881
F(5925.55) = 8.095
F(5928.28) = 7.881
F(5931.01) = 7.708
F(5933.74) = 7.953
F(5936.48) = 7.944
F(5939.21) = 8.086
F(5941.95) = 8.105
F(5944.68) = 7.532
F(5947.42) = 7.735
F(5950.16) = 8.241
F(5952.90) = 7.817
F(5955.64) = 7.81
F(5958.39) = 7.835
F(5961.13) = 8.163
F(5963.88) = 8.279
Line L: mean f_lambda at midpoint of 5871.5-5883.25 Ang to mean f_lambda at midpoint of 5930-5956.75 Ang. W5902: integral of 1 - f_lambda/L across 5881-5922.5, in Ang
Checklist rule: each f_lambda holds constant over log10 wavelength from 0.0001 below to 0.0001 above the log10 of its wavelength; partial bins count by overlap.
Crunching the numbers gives 3.3 Ang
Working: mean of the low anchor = 7.66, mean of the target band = 7.13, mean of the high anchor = 7.9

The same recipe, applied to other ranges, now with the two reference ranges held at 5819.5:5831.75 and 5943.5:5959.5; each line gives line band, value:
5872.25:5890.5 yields 1.82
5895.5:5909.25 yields 1.61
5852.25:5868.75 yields 0.30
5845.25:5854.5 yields 0.28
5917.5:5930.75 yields 0.06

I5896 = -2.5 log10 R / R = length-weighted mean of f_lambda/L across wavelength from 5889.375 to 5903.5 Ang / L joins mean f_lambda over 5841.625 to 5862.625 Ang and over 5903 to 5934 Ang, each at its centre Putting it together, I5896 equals 0.23 mag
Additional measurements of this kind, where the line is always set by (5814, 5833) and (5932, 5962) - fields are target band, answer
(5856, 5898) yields 0.100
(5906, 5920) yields 0.025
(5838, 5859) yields 0.021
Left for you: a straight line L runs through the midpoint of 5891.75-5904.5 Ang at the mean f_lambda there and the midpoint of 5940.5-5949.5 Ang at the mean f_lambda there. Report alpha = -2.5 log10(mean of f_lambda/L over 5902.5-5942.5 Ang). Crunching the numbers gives -0.09 mag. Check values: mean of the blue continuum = 6.52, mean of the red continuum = 7.83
